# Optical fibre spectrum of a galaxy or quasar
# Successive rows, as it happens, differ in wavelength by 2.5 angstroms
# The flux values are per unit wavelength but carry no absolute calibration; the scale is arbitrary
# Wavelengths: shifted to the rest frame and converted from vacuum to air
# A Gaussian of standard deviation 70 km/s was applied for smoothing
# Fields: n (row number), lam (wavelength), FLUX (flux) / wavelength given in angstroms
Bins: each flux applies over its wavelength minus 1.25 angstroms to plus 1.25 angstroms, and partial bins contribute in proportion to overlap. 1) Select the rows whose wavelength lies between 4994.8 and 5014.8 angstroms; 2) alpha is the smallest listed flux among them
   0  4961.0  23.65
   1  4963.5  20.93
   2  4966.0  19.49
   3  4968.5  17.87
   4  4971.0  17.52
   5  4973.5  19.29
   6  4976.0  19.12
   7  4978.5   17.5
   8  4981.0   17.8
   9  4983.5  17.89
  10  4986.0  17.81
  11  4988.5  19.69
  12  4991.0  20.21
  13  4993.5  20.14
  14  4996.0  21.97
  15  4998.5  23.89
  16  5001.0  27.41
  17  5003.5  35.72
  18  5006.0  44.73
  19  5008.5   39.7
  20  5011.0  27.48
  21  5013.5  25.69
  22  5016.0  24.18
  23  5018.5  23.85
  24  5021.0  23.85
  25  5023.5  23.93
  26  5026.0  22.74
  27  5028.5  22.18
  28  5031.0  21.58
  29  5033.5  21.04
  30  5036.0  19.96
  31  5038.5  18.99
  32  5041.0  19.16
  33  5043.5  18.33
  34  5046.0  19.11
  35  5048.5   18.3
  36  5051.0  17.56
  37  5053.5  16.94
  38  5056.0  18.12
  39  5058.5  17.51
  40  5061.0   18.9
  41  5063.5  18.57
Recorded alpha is 21.97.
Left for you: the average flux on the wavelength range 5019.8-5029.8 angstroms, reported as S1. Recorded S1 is 23.2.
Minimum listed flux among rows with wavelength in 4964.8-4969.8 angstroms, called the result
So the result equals 17.87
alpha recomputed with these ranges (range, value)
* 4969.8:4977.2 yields 17.52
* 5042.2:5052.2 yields 17.56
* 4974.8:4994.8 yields 17.5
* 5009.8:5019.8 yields 23.85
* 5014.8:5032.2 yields 21.58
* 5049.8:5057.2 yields 16.94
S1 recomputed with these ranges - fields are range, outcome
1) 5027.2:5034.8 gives 21.6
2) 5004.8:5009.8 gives 42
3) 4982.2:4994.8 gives 19.2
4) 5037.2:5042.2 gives 19.1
